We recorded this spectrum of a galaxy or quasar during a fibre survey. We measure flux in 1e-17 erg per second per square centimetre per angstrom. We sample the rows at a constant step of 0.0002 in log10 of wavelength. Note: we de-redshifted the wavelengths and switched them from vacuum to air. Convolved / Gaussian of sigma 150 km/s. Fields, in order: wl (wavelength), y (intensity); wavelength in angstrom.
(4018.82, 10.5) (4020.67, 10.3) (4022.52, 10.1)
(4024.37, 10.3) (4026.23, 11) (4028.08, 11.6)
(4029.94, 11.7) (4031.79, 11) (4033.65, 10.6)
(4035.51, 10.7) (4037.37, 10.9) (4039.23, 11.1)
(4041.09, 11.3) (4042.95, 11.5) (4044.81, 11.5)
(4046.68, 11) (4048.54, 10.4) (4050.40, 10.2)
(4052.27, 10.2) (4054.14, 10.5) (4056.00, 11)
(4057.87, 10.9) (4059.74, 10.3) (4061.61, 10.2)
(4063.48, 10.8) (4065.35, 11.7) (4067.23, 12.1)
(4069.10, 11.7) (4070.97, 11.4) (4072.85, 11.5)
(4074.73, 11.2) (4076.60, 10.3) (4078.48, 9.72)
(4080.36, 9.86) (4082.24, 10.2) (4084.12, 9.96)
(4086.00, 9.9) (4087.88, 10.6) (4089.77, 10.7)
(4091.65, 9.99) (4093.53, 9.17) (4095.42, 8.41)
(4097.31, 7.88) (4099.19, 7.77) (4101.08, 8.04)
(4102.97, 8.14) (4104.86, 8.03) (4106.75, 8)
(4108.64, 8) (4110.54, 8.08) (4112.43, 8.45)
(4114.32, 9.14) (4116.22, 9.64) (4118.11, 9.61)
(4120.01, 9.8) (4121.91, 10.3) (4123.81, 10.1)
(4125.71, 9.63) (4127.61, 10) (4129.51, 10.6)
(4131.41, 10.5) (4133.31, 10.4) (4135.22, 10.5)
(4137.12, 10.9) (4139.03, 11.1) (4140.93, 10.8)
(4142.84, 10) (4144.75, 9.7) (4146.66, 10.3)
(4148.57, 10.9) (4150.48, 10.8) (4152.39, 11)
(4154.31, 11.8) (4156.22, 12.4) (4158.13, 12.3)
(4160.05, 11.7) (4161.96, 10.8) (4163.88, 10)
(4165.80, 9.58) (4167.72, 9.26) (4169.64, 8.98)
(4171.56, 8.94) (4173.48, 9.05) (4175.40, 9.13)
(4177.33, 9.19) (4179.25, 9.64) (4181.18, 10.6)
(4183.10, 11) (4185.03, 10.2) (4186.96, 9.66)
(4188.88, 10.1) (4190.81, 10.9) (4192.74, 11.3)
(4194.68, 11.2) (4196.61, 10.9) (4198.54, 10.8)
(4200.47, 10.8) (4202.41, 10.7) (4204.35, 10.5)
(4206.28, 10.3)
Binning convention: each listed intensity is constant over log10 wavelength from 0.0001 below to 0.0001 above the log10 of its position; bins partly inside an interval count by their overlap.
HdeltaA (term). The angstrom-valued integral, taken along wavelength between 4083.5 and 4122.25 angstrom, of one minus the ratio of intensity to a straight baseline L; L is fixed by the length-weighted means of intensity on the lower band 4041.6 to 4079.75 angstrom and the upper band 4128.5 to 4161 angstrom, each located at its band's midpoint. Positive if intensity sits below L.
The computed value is 6.8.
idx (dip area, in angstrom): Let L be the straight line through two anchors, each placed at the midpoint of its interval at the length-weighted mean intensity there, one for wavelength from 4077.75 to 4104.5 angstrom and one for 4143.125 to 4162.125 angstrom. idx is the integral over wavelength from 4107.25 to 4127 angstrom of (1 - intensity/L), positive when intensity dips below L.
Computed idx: 1.6 angstrom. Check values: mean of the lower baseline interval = 9.28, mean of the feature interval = 9.26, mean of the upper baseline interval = 11.1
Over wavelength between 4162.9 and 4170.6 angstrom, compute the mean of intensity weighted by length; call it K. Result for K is 9.45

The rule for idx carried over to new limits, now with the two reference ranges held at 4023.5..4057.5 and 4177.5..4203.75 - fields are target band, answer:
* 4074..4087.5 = 0.8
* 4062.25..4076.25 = -0.7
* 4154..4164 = -0.9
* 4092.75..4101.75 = 2.1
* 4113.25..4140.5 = 1.4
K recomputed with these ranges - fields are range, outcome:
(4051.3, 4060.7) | 10.6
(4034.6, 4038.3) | 10.8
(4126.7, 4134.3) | 10.4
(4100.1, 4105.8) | 8.06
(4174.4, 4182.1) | 9.63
